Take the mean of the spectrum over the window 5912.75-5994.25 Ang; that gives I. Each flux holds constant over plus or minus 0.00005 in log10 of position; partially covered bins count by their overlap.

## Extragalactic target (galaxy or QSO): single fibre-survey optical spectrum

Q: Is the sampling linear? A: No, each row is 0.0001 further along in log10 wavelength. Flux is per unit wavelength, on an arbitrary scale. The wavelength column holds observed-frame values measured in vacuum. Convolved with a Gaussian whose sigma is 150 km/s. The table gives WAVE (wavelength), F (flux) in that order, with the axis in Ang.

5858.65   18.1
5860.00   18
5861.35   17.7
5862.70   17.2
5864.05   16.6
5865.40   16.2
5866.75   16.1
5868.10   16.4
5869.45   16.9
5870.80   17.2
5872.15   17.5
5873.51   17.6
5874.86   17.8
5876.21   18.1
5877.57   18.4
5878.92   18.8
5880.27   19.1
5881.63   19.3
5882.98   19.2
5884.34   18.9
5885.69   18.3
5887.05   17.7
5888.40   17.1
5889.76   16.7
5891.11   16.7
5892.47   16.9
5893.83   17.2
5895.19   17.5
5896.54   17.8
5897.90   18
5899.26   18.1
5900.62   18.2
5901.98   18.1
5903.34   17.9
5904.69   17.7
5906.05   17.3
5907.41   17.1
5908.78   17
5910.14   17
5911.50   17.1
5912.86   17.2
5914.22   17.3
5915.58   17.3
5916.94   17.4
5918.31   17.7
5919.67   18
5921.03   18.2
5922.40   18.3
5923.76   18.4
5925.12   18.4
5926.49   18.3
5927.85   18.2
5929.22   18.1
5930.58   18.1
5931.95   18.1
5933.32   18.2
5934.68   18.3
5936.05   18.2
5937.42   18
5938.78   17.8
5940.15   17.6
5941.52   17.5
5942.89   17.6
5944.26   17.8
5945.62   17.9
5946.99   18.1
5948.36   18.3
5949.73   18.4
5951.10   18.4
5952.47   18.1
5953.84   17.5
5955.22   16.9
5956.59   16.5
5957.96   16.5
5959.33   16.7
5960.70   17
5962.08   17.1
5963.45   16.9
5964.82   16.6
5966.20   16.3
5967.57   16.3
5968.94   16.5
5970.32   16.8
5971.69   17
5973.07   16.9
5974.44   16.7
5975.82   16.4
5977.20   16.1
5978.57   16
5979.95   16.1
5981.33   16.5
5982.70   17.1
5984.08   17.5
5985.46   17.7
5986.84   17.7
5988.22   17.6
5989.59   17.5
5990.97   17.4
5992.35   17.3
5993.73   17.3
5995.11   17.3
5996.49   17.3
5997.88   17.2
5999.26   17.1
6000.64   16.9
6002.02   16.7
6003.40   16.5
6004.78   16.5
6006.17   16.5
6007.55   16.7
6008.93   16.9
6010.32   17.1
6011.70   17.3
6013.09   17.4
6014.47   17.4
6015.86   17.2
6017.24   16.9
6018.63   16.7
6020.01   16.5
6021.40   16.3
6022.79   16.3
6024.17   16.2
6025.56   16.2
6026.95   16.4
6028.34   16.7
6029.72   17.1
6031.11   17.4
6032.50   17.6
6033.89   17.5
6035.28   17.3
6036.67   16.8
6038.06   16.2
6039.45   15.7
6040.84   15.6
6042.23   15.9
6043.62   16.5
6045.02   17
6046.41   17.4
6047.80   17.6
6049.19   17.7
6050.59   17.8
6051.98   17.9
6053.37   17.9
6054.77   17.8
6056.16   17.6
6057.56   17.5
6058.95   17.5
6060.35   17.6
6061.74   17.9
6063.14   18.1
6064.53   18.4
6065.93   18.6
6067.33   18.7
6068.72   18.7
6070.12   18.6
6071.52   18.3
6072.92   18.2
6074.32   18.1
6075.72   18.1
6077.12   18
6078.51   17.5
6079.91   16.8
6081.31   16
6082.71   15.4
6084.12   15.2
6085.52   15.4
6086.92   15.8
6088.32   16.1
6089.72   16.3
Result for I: 17.4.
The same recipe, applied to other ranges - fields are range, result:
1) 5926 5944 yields 18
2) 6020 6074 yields 17.3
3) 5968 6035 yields 16.9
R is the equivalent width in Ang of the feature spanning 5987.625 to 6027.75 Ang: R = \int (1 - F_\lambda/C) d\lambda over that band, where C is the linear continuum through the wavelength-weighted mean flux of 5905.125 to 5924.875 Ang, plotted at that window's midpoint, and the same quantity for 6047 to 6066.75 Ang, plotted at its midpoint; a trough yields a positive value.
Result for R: 1.9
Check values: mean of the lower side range 17.5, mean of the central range 16.9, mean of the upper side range 17.9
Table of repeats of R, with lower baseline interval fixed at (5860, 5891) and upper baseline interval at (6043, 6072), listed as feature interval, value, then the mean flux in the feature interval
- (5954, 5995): 2.1 Ang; 16.9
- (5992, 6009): 0.8 Ang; 16.9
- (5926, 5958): -0.2 Ang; 17.9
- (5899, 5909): 0.0 Ang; 17.7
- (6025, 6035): 0.5 Ang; 17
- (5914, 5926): -0.1 Ang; 17.9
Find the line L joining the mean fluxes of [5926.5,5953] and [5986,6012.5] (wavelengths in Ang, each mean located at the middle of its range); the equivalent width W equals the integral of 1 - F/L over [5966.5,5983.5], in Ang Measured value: 0.9 Ang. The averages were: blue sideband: 18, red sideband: 17.1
